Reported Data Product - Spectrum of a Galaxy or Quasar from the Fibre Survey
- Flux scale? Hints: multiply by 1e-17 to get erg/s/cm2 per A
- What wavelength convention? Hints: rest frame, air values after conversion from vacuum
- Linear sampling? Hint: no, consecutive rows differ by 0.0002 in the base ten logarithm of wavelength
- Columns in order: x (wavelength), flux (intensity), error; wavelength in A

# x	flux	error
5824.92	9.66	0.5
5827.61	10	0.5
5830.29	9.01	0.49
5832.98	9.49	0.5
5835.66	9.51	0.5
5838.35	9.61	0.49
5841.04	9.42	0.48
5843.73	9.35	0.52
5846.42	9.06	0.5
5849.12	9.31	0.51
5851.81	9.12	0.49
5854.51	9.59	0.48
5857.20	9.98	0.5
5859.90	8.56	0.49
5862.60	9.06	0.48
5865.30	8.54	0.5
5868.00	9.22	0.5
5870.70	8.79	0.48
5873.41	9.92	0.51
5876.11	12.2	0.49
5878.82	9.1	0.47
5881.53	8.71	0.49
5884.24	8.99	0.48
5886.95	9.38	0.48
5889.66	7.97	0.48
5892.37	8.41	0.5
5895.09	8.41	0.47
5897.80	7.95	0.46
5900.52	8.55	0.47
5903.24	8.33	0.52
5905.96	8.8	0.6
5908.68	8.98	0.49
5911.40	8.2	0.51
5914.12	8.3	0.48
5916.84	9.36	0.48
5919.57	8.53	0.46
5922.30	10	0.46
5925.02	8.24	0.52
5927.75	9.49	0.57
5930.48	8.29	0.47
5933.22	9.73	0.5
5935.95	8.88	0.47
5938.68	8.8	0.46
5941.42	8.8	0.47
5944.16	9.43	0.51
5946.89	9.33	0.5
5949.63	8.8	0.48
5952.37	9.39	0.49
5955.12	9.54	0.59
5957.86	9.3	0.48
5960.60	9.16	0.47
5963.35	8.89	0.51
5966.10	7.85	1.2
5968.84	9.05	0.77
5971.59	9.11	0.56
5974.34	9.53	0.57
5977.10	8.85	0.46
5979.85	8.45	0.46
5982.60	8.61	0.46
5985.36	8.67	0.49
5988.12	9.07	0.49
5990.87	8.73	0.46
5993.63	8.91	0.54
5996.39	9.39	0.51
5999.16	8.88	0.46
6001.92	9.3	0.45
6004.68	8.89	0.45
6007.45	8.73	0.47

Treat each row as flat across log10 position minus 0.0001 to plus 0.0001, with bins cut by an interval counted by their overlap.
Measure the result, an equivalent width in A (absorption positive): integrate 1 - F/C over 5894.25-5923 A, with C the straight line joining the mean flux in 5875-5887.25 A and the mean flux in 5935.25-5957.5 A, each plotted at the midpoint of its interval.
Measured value 2.4 A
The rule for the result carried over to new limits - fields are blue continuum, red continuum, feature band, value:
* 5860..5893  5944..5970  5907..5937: 0.7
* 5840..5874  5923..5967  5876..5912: 1.5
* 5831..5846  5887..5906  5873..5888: -1.8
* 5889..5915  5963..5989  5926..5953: -1.5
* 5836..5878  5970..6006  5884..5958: 2.8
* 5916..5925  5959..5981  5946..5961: -0.5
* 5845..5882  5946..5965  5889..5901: 1.4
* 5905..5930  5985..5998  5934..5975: -0.6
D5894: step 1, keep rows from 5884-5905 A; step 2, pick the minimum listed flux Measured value 7.95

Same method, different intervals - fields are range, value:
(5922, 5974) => 7.85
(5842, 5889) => 8.54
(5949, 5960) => 8.8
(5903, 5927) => 8.2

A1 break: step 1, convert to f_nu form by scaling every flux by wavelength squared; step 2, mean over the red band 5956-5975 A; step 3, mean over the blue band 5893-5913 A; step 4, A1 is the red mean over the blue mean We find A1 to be 1.1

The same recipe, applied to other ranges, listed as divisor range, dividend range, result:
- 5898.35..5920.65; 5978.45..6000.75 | 1.06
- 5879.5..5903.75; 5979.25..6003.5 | 1.08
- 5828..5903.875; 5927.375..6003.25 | 1.02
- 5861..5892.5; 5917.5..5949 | 1.00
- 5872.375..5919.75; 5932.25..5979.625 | 1.04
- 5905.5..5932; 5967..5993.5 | 1.03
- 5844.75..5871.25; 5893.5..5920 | 0.95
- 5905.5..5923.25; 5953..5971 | 1.03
